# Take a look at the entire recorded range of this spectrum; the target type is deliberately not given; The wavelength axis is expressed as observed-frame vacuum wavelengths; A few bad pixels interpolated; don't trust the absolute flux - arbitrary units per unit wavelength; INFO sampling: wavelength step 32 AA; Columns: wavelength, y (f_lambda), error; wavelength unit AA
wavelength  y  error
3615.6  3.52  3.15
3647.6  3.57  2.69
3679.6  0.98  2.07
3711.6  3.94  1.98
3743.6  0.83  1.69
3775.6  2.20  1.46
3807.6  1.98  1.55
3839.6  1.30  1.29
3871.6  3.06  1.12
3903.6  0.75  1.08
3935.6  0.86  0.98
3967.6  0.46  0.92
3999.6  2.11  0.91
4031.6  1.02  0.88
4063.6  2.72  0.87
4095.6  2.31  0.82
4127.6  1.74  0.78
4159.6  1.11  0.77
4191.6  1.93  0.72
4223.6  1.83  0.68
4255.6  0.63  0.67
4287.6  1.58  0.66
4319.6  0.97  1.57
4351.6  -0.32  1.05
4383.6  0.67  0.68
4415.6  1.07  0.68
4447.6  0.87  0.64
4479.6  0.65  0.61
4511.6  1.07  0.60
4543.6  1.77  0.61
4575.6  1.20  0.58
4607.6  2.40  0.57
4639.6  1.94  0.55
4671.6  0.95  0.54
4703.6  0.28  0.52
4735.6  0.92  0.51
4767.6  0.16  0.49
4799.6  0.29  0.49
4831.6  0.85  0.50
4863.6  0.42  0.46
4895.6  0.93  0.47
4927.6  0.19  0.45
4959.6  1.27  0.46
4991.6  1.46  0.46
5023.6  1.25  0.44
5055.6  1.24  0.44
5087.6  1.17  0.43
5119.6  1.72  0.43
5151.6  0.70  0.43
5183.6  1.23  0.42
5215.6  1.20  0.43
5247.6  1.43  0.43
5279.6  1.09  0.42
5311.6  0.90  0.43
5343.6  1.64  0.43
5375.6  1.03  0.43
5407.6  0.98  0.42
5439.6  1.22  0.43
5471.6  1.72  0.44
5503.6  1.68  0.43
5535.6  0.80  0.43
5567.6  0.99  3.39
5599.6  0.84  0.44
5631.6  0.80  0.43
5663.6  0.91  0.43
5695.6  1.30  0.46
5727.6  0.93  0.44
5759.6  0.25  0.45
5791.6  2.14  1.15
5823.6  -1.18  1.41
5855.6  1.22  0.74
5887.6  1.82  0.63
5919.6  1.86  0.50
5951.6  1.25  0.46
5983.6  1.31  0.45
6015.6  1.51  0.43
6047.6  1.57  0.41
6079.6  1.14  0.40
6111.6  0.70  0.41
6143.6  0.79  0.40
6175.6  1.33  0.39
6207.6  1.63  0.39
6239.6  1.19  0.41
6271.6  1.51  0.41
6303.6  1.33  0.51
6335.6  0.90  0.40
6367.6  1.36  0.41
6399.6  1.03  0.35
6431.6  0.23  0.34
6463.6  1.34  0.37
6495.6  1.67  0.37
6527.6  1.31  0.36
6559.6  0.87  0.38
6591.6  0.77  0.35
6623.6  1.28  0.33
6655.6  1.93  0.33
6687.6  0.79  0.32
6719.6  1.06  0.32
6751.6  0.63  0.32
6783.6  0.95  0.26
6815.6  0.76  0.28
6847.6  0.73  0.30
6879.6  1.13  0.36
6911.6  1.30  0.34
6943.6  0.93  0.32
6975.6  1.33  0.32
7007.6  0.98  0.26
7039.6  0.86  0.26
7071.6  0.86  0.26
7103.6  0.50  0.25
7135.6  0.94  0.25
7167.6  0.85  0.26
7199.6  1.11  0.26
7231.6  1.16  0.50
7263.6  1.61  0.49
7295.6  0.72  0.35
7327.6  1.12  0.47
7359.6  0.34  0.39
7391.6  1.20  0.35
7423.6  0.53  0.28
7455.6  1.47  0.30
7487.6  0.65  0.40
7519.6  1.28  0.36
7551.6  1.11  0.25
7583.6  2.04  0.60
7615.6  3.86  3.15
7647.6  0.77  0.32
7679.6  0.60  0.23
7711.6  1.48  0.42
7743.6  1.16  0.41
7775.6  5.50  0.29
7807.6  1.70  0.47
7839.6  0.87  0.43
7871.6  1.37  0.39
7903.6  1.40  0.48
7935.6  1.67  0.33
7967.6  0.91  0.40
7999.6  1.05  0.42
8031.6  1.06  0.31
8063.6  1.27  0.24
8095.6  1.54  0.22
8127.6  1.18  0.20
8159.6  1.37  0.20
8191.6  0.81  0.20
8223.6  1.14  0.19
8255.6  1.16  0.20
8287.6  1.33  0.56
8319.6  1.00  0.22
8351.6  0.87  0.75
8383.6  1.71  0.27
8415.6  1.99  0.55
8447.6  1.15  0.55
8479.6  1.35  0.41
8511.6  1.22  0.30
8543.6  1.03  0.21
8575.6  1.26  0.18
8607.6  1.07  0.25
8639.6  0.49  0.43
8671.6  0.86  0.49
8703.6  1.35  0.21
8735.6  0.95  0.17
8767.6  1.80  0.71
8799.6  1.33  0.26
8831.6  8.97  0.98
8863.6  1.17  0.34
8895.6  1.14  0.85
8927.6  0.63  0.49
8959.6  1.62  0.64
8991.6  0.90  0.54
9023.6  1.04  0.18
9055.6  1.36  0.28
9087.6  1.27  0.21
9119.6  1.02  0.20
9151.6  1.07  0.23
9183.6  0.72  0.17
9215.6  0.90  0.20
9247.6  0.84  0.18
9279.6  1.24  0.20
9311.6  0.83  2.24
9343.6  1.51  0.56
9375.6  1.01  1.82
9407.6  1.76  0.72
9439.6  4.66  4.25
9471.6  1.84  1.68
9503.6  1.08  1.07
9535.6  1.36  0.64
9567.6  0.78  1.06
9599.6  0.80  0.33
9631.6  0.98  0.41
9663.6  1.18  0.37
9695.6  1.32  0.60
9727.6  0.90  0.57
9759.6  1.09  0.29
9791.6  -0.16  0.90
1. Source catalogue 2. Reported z 1.09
